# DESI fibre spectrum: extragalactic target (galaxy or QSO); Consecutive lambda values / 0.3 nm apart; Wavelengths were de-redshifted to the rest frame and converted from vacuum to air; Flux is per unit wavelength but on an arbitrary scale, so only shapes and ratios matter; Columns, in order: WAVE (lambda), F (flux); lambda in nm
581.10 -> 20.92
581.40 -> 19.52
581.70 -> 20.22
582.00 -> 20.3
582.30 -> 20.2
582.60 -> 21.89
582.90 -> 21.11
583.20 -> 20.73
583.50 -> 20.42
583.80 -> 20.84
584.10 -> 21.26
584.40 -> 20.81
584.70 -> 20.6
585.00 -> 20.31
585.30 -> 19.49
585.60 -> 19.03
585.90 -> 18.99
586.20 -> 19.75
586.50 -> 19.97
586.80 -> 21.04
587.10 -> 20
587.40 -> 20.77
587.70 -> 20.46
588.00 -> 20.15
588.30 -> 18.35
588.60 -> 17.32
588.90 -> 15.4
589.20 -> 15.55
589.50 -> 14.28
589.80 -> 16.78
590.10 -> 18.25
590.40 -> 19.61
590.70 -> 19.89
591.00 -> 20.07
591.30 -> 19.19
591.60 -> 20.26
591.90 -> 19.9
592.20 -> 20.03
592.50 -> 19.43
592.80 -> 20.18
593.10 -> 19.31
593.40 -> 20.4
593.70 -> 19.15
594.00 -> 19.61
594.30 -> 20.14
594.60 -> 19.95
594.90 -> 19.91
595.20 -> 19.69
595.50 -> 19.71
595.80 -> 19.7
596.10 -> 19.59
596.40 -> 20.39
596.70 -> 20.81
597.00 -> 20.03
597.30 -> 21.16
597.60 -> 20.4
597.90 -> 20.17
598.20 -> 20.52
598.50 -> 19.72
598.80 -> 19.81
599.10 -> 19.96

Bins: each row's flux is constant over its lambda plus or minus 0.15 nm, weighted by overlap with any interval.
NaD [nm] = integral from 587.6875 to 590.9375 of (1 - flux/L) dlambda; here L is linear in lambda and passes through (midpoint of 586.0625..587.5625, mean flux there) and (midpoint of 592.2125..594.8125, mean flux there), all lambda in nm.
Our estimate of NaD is 0.38 nm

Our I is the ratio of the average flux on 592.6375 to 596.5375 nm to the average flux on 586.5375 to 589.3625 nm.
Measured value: 1.1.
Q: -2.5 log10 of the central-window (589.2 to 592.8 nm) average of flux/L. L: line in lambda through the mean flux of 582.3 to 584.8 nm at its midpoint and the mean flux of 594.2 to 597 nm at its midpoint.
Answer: 0.09 mag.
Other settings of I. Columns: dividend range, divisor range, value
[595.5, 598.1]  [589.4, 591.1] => 1.11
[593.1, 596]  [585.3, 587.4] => 1.00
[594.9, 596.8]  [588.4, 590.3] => 1.22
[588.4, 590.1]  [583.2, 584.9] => 0.78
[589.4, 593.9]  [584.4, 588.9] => 0.98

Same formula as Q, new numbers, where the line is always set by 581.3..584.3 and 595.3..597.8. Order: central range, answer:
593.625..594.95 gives 0.03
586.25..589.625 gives 0.11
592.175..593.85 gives 0.03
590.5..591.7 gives 0.03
